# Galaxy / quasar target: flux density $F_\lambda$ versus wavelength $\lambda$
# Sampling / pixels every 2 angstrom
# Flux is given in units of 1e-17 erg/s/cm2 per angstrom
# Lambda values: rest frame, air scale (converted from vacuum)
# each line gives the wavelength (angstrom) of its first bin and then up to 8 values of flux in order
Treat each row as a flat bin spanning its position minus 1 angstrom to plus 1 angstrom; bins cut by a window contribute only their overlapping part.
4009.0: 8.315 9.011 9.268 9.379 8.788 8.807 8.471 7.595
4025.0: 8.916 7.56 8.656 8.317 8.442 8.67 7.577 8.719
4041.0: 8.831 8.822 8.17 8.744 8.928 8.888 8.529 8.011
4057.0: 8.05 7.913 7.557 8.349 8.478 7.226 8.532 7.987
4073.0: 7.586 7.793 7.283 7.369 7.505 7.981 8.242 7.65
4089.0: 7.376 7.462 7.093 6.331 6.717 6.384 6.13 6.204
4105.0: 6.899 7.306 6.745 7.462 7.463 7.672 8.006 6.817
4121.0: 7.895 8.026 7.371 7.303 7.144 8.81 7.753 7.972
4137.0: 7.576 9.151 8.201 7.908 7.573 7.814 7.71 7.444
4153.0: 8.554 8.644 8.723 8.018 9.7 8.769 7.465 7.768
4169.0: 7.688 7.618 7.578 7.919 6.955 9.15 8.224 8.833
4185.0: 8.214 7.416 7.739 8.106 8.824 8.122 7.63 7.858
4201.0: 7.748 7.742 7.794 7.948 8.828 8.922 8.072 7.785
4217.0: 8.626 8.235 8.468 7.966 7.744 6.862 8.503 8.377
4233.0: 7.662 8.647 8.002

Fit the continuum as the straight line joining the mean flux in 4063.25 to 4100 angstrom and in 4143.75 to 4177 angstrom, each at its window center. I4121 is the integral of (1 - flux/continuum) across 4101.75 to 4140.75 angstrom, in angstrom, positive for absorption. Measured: 1.1 angstrom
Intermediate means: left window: 7.52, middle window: 7.56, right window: 8.03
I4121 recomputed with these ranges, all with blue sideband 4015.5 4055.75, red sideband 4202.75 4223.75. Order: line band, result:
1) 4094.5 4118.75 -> 4.15 angstrom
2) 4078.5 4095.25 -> 1.83 angstrom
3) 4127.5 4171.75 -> 1.28 angstrom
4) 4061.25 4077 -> 0.96 angstrom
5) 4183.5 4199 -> 0.46 angstrom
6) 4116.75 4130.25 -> 1.38 angstrom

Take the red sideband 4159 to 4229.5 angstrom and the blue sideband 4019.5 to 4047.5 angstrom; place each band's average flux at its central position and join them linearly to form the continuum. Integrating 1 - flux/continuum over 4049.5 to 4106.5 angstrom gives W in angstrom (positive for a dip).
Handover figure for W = 5.1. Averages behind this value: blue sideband 8.39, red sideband 8.08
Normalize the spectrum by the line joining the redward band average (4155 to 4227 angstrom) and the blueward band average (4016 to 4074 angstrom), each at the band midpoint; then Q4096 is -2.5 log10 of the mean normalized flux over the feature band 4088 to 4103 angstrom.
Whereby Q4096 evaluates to 0.22 mag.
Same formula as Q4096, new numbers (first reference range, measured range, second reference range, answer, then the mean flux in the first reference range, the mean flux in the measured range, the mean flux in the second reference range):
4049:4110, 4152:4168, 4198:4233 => -0.08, 7.54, 8.46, 8.07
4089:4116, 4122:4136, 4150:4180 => -0.05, 6.93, 7.77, 8.13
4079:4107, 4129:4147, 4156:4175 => -0.04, 7.09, 8.05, 8.14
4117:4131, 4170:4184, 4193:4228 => -0.02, 7.57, 8.04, 8.04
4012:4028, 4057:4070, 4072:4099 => -0.03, 8.6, 8.01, 7.38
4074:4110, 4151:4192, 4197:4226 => -0.05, 7.14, 8.14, 8.11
